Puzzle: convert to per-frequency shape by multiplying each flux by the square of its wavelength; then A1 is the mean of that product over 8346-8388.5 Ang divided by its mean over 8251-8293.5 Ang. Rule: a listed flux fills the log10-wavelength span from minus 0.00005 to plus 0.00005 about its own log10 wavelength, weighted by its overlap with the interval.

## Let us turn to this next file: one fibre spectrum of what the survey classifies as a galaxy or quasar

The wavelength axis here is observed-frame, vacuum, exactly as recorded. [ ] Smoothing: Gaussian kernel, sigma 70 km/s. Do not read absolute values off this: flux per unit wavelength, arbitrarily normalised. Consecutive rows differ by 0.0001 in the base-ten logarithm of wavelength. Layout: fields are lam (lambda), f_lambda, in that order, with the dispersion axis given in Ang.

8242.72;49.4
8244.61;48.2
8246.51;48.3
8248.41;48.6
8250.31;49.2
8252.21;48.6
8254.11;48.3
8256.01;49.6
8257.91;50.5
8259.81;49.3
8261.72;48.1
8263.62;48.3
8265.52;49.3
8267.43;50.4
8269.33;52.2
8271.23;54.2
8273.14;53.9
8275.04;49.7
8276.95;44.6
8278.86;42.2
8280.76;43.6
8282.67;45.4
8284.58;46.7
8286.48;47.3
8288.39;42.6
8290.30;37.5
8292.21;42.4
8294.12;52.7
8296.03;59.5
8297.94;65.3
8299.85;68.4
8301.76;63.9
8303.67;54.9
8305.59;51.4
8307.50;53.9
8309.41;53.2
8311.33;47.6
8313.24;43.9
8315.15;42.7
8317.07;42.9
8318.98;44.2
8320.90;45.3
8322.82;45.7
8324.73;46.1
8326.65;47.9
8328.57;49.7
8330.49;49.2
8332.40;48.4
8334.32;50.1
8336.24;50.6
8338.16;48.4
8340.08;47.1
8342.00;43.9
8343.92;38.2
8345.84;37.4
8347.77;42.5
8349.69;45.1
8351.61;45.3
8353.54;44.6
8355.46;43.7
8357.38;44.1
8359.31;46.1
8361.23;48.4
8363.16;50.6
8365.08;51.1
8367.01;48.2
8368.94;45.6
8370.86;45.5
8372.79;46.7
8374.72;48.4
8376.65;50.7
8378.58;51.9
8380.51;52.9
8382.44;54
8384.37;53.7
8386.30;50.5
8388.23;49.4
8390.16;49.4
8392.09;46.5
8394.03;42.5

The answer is 1.03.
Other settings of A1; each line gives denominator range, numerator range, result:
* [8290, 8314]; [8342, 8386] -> 0.88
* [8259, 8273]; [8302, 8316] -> 1.01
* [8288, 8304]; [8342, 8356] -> 0.79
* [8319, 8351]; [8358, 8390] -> 1.09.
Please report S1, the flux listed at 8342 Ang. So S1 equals 43.9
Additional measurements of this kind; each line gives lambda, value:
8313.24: 43.9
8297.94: 65.3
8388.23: 49.4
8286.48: 47.3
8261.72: 48.1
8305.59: 51.4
